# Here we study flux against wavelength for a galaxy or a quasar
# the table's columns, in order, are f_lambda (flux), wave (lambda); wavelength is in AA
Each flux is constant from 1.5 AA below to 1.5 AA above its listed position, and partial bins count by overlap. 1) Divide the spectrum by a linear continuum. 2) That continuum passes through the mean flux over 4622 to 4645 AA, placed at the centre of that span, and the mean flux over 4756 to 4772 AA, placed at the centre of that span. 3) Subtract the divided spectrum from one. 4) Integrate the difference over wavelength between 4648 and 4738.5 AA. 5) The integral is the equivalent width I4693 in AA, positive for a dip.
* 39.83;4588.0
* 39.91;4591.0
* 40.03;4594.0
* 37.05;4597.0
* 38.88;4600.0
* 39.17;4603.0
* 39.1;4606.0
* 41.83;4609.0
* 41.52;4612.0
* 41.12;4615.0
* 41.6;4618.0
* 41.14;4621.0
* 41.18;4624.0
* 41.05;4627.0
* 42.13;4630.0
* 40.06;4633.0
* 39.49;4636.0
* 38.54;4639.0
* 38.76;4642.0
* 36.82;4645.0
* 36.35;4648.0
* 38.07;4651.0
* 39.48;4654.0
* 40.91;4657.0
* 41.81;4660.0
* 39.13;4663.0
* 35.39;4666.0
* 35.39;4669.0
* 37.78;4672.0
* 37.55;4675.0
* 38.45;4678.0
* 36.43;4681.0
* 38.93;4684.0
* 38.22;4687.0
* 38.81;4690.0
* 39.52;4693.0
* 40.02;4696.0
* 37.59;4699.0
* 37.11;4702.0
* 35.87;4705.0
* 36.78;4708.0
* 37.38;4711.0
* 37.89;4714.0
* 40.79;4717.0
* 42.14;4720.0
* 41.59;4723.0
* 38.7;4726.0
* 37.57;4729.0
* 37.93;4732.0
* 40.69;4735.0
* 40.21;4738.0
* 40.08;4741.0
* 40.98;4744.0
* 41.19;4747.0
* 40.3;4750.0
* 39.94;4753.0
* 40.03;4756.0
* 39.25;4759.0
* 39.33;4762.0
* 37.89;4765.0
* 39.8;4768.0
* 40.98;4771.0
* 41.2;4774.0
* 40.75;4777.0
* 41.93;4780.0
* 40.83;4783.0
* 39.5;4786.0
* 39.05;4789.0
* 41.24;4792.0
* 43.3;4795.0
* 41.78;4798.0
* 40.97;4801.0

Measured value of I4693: 2.7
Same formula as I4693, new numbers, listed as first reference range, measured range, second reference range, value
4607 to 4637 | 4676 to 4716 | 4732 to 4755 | 2.63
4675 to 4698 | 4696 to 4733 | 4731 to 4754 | 0.81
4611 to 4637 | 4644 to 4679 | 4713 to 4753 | 2.23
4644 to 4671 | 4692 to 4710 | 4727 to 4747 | 0.57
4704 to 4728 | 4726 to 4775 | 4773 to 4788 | 0.15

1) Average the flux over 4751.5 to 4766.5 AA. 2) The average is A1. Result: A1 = 39.3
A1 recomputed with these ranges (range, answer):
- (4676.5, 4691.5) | 38.2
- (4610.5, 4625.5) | 41.3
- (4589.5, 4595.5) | 40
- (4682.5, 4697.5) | 39.1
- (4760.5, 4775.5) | 39.8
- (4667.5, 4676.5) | 36.9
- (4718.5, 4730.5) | 40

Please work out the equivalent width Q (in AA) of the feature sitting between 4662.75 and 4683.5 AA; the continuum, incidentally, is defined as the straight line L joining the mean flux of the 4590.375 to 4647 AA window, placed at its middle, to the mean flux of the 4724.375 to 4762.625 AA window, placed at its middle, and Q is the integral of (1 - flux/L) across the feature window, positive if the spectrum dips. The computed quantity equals 1.41 AA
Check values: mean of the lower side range 39.9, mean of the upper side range 39.7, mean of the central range 37.1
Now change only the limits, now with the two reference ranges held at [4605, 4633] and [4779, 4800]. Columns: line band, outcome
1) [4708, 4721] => 0.63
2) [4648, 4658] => 0.53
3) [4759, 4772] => 0.53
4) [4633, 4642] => 0.44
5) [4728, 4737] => 0.49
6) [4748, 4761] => 0.37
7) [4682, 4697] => 0.78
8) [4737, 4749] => 0.14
